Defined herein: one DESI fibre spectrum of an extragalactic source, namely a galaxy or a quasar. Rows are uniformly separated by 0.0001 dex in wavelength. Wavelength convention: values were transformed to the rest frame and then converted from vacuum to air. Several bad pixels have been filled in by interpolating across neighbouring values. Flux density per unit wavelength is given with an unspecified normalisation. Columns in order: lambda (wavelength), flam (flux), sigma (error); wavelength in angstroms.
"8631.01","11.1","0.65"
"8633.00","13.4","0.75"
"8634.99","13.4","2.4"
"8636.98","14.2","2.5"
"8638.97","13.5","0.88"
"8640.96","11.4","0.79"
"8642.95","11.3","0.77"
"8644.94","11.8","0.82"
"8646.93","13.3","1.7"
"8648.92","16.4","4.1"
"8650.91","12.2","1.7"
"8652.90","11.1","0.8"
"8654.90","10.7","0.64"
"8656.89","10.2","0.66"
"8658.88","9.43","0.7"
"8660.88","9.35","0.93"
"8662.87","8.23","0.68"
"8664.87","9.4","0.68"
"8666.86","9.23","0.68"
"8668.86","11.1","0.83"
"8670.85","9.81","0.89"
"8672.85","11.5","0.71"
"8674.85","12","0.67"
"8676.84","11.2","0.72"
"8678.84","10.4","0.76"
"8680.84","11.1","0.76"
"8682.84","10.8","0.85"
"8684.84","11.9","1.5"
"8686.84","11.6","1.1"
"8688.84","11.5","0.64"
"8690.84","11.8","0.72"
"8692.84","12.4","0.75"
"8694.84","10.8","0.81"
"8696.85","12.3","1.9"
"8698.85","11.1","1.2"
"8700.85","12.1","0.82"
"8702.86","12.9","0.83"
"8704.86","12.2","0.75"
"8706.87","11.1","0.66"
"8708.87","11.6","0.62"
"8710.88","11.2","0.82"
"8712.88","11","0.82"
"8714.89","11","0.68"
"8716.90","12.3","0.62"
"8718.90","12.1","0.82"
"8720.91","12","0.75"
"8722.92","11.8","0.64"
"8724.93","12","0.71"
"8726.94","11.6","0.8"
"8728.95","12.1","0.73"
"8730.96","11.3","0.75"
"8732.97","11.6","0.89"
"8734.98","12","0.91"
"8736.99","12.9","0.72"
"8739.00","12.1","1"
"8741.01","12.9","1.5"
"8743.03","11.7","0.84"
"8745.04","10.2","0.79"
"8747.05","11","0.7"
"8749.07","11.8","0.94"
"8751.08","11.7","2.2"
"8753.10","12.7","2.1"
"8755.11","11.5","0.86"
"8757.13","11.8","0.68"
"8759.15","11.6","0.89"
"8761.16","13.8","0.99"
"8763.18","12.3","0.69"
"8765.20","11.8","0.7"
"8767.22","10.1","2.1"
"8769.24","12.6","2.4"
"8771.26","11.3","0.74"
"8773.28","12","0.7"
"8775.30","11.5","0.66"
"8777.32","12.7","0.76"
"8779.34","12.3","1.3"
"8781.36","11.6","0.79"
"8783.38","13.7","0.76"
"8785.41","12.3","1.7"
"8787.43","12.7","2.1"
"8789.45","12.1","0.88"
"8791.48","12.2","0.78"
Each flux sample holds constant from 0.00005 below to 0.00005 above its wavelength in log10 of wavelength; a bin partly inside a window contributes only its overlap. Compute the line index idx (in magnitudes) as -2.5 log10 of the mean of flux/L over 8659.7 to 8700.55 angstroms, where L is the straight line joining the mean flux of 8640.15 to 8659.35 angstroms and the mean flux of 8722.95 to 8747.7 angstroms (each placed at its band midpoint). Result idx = 0.09 mag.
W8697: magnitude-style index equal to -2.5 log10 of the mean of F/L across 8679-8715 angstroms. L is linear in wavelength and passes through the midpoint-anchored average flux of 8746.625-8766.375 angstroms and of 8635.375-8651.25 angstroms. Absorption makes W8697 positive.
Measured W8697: 0.090 mag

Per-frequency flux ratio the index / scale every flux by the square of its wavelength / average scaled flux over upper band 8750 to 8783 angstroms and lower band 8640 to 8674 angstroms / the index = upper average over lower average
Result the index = 1.12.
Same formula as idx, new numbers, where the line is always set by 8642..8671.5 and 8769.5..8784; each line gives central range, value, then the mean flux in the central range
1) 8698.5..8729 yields -0.024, 11.8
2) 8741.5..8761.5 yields 0.013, 11.7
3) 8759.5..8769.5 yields -0.003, 12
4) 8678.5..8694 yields -0.025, 11.5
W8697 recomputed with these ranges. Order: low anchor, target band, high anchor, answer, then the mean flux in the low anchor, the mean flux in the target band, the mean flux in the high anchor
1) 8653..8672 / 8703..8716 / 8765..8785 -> -0.07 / 9.79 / 11.5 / 12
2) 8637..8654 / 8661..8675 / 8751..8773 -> 0.24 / 12.7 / 10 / 11.9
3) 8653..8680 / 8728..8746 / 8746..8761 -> -0.03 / 10.2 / 11.9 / 11.8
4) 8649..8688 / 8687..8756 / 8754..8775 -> -0.04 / 10.7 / 11.8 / 11.9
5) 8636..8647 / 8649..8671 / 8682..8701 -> 0.18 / 12.5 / 10.3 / 11.6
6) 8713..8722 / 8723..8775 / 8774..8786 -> 0.02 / 11.8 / 11.8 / 12.3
